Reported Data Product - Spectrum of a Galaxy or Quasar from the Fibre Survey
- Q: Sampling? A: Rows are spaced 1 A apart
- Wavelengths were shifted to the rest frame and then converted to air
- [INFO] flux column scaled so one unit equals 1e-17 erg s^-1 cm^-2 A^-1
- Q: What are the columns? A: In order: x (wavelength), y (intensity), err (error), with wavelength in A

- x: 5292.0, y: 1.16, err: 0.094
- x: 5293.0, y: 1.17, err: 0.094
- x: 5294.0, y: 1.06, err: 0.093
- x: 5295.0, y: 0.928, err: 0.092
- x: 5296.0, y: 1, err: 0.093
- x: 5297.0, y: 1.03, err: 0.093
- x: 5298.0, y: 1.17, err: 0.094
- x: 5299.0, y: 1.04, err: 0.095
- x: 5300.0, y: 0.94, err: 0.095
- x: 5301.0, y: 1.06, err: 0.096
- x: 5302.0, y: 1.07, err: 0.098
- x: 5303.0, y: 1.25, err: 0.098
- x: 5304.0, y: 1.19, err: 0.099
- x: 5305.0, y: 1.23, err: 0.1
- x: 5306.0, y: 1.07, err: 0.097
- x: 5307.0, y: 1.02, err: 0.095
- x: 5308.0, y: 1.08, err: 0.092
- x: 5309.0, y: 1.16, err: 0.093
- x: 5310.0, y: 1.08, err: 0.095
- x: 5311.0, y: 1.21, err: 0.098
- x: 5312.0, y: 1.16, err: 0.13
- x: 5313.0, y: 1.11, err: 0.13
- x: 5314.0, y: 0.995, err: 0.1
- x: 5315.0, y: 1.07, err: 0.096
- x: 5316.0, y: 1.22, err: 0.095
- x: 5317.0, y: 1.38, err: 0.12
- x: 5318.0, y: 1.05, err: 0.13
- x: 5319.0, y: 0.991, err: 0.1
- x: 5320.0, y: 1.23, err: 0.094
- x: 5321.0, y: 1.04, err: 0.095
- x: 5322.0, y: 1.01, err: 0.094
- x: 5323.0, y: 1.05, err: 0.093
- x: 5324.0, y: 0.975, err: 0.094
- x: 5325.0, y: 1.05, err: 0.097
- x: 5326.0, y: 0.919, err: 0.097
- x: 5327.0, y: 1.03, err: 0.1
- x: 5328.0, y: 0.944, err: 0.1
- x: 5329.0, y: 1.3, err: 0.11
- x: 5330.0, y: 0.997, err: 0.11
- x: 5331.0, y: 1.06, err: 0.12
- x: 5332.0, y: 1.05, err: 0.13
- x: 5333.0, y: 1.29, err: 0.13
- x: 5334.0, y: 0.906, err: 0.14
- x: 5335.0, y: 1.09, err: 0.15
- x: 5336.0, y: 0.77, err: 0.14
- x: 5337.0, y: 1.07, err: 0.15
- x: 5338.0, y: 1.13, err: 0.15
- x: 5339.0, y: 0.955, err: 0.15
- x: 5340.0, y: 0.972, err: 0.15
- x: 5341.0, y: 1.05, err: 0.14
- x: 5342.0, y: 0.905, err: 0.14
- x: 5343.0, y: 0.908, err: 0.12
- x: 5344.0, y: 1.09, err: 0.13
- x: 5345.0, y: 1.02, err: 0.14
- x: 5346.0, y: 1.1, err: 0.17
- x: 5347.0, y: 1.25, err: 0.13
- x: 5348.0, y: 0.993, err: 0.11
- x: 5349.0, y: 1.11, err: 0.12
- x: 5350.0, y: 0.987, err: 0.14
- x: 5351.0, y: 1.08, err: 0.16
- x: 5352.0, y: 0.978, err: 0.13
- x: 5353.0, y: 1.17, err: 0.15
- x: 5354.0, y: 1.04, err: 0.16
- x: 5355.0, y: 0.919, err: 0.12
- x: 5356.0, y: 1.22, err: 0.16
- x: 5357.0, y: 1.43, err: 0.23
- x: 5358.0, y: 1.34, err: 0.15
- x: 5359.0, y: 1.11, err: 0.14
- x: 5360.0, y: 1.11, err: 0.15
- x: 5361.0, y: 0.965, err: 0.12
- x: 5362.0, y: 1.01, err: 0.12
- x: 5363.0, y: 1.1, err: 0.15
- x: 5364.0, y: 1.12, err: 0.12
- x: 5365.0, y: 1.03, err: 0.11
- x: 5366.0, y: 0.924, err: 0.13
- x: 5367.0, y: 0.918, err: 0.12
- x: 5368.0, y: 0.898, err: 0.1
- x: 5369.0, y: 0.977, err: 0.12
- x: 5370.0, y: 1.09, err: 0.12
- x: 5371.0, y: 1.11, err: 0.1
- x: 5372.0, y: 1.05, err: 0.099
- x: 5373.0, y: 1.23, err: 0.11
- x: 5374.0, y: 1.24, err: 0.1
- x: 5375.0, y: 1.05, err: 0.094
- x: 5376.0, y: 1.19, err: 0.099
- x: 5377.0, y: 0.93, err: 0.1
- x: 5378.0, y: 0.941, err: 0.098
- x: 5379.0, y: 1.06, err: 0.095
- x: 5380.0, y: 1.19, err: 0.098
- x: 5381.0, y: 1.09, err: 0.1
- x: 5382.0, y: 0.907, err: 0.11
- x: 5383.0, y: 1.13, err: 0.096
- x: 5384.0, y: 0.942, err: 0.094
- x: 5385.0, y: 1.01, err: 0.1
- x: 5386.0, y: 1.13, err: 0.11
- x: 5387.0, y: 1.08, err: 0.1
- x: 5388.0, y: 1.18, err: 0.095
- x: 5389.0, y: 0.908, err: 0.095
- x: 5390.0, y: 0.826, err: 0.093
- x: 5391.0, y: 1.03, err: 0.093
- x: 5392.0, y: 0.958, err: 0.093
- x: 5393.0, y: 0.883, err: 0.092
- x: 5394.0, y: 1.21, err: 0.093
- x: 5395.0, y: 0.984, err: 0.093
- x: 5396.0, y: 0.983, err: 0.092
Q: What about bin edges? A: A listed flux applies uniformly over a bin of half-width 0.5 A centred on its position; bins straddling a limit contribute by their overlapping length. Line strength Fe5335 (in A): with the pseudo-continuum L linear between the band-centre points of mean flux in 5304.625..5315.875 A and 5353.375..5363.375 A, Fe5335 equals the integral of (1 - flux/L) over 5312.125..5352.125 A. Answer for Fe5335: 2.2 A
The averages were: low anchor 1.11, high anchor 1.13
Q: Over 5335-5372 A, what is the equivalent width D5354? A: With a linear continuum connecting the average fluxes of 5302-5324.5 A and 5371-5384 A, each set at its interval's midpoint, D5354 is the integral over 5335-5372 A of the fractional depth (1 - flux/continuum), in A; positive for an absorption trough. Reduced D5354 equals 1.4 A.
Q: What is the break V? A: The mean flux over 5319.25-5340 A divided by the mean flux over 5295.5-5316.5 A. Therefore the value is 0.94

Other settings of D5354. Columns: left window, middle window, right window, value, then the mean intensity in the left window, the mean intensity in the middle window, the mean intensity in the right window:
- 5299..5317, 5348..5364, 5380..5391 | -0.6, 1.12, 1.1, 1.03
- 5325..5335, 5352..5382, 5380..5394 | -1.4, 1.06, 1.08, 1.02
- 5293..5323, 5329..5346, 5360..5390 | 0.8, 1.1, 1.03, 1.05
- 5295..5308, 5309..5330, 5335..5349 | -0.7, 1.08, 1.09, 1.02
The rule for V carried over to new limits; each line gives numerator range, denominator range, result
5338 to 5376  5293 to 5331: 0.99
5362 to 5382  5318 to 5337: 1.01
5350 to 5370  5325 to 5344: 1.05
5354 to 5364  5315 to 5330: 1.04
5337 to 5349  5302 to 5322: 0.92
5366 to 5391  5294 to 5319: 0.95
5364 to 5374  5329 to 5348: 1.00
